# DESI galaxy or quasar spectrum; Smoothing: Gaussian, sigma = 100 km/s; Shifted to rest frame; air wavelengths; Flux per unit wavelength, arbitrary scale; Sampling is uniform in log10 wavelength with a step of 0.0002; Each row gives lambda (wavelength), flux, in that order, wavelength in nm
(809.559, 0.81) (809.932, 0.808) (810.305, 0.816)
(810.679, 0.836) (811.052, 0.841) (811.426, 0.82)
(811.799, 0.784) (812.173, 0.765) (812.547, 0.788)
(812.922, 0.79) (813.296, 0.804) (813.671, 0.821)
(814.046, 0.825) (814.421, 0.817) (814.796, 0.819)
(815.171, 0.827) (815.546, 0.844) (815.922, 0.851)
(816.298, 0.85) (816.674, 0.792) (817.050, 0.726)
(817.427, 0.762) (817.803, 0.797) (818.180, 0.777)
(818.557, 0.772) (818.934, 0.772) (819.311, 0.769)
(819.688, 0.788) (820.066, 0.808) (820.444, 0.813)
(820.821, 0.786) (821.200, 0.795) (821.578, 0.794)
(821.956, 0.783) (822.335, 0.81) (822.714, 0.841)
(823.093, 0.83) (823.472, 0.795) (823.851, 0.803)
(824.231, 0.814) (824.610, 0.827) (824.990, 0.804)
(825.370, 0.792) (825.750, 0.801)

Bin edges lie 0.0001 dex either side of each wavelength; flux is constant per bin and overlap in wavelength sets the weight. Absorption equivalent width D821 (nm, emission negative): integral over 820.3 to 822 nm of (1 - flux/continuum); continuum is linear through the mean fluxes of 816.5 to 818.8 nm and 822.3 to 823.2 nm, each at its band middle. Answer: 0.034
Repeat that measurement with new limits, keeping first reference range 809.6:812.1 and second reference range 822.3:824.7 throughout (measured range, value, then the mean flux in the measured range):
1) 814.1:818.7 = 0.07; 0.804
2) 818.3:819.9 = 0.08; 0.776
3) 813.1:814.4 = 0.00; 0.816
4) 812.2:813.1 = 0.03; 0.784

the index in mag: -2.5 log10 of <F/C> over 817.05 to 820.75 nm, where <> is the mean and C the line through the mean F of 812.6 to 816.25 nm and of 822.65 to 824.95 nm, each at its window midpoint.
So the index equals 0.05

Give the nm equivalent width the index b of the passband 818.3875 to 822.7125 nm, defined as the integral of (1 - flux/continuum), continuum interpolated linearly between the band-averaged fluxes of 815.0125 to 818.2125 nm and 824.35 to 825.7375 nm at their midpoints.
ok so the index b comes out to 0.07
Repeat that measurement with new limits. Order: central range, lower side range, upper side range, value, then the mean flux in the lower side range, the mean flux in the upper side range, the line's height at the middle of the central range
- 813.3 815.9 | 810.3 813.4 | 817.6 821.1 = -0.09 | 0.804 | 0.787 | 0.798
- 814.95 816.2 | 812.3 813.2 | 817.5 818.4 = -0.09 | 0.789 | 0.783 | 0.786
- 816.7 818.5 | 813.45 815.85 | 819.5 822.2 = 0.10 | 0.826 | 0.795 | 0.812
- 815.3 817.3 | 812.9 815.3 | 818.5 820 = -0.03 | 0.816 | 0.778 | 0.8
